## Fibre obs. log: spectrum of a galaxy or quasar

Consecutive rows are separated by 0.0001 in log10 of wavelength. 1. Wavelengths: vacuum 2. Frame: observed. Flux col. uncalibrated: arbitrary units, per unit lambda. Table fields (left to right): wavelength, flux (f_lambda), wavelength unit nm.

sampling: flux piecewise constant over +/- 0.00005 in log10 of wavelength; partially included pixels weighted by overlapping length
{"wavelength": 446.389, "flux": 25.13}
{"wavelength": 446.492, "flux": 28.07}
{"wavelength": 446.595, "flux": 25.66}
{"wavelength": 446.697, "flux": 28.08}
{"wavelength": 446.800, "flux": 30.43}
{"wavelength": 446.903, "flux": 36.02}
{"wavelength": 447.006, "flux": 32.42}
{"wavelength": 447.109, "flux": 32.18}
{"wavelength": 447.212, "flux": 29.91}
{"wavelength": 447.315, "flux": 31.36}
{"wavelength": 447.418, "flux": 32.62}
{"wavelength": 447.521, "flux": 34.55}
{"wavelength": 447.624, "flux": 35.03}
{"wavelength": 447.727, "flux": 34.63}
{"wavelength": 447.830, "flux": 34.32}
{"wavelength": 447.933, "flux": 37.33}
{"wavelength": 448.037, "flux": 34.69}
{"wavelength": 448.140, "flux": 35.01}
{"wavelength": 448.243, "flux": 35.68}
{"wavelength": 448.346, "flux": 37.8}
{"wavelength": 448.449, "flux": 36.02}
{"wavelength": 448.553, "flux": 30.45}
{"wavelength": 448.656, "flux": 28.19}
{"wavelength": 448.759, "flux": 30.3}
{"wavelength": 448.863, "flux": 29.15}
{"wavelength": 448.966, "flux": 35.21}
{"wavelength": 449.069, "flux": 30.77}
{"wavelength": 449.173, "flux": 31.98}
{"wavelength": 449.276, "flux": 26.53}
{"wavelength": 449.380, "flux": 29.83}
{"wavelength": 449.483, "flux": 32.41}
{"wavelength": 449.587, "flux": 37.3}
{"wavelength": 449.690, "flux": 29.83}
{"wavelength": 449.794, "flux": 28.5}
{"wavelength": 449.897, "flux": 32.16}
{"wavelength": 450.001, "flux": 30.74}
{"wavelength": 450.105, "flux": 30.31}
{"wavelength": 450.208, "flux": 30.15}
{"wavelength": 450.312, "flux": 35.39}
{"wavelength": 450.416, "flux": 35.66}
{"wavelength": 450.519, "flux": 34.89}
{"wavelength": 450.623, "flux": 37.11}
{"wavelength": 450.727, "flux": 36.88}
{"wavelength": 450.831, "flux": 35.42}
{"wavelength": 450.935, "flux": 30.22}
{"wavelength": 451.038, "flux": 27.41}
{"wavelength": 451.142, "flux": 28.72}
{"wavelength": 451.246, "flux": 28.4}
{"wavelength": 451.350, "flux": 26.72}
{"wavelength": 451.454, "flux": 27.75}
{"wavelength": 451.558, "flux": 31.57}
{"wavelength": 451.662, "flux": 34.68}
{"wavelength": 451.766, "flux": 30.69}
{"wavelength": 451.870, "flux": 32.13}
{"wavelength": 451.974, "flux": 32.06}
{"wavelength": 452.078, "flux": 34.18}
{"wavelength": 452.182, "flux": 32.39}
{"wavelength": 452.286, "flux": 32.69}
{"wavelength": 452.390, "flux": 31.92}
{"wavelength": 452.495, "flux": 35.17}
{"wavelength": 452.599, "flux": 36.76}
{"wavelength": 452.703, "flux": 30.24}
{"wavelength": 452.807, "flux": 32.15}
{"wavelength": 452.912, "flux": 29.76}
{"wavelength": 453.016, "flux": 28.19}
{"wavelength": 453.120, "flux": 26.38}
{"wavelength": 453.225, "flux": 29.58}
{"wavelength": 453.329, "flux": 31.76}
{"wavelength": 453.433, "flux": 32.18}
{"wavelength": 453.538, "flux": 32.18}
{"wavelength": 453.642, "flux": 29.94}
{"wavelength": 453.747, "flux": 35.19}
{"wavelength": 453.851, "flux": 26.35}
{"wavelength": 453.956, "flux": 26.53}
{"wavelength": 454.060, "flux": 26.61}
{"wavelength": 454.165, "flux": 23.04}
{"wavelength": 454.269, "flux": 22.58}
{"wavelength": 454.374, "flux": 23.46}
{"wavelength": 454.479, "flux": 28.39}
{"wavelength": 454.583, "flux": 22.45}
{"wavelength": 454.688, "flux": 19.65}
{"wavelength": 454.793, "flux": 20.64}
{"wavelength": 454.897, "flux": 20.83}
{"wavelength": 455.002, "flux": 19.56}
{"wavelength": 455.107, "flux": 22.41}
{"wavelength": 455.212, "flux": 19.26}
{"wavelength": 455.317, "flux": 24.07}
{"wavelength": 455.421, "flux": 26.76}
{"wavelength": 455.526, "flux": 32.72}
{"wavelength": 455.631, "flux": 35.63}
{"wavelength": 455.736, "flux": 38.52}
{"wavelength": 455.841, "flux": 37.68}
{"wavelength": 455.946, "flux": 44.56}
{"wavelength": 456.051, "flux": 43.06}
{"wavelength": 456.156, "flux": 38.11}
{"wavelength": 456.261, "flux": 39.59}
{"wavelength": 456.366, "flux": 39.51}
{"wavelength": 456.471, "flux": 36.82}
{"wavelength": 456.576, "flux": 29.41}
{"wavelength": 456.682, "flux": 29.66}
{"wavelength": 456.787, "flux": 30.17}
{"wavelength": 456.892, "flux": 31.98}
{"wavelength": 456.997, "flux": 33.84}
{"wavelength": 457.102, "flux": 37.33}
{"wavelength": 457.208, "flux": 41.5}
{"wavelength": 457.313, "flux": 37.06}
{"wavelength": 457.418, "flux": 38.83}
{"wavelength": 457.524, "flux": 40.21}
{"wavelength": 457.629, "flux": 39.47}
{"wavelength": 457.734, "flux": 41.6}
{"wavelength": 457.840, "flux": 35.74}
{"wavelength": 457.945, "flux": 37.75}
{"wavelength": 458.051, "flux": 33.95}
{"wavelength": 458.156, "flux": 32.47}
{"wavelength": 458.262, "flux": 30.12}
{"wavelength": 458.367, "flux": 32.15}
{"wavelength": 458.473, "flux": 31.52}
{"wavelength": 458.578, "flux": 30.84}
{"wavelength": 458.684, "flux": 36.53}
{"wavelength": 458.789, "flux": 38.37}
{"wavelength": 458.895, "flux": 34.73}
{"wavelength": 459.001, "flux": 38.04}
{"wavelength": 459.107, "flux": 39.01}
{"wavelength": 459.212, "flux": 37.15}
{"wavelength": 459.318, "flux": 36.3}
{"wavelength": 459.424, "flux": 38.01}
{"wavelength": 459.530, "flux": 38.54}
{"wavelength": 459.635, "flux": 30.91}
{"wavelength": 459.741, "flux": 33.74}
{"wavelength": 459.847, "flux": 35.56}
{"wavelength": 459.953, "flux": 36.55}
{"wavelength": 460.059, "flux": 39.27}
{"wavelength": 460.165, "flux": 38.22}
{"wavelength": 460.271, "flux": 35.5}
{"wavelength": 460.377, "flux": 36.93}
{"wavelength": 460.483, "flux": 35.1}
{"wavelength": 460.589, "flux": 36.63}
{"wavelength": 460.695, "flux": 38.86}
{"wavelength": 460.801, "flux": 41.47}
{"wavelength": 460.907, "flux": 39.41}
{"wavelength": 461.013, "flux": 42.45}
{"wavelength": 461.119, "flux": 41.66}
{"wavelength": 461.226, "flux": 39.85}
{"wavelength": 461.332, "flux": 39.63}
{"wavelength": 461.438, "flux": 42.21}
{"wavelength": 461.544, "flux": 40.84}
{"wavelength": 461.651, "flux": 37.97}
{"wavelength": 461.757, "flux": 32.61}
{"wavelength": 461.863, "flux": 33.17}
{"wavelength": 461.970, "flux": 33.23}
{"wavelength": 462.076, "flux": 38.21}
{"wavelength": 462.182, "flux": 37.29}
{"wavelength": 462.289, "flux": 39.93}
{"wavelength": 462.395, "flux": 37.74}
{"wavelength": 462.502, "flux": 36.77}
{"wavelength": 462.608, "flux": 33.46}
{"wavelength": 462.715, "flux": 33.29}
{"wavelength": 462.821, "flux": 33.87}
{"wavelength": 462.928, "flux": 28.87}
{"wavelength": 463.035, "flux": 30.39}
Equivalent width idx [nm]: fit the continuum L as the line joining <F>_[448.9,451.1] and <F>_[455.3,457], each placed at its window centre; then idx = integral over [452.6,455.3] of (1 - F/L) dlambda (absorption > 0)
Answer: 0.60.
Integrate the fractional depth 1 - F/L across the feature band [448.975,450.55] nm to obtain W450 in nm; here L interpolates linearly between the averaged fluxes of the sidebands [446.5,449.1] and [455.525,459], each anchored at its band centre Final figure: 0.07 nm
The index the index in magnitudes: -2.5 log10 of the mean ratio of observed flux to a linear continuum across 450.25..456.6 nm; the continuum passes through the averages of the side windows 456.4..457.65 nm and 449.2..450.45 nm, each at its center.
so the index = 0.09 mag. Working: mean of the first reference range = 31.5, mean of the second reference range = 35.5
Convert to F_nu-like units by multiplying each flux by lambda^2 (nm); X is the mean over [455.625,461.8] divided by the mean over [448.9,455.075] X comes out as 1.3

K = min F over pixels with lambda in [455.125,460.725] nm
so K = 19.26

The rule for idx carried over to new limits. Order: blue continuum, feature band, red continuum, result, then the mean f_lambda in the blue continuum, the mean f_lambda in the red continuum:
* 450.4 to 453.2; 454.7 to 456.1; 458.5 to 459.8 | 0.19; 31.8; 35.9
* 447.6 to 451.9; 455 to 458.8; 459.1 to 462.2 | 0.14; 32.3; 37.5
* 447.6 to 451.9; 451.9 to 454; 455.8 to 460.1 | 0.16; 32.3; 36.3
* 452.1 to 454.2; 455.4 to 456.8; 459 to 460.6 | -0.13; 30.6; 36.5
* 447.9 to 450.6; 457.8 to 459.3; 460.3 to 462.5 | 0.08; 32.6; 38.2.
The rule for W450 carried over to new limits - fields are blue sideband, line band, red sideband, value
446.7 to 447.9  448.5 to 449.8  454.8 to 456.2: 0.06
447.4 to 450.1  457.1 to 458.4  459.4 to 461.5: 0.00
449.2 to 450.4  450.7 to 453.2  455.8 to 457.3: 0.13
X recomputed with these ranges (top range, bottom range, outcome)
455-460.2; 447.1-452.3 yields 1.12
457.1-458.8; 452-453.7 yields 1.17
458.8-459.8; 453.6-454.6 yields 1.40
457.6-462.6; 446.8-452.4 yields 1.19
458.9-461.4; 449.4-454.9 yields 1.29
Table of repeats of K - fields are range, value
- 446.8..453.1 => 26.53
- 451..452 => 26.72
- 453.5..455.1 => 19.56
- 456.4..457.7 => 29.41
